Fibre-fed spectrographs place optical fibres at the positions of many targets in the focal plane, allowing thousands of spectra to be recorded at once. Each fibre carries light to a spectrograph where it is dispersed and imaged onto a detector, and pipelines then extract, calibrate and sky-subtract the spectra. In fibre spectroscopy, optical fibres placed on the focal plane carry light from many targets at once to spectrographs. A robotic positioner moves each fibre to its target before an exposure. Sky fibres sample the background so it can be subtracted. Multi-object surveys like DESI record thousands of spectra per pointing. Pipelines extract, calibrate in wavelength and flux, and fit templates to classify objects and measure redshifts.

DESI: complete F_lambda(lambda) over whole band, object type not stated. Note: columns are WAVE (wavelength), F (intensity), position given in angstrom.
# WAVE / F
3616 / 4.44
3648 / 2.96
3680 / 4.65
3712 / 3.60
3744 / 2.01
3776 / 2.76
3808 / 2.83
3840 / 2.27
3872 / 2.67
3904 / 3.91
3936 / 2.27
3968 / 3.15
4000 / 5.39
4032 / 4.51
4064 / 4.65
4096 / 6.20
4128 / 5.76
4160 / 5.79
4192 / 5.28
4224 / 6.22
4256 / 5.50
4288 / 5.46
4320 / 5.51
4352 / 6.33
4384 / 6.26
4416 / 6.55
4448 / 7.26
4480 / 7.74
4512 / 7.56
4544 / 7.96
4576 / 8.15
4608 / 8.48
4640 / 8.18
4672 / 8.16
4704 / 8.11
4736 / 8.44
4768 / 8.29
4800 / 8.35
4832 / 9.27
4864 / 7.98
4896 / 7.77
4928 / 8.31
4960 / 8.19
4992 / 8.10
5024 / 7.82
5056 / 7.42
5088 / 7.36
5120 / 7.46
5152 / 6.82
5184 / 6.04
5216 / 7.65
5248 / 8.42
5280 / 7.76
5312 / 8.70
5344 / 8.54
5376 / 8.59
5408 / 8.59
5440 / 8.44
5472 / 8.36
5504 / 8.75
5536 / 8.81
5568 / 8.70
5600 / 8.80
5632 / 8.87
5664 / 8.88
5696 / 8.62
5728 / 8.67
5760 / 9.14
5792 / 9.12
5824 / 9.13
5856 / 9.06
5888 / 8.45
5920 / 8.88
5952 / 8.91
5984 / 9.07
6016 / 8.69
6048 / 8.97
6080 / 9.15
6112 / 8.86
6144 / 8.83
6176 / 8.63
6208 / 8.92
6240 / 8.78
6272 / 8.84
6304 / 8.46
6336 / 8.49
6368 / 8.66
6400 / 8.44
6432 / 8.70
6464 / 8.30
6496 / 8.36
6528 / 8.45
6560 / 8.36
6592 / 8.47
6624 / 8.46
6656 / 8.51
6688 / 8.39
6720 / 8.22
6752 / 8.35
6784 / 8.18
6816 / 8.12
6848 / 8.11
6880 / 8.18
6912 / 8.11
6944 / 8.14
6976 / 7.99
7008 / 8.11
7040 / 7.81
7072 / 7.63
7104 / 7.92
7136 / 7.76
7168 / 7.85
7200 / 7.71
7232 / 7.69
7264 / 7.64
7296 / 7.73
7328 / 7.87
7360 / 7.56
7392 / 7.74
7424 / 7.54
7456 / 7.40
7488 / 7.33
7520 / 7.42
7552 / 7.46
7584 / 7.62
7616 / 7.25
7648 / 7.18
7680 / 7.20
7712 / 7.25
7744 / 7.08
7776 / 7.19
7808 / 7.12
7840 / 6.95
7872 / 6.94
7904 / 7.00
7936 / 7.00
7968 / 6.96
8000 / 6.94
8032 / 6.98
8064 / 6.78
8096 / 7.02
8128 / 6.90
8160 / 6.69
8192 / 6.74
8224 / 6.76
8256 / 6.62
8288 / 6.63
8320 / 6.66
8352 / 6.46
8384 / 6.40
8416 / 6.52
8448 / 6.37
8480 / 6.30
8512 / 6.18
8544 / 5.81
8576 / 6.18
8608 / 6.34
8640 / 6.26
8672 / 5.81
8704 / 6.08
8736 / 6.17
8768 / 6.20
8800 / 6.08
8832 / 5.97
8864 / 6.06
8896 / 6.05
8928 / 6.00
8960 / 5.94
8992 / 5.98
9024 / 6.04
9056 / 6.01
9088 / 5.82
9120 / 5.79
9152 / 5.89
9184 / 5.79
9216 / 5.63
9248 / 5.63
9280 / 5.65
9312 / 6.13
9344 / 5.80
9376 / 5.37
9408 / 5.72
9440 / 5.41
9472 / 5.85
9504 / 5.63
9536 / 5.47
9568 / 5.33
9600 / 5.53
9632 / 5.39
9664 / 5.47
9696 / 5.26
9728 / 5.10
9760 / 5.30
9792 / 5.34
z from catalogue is 0.00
